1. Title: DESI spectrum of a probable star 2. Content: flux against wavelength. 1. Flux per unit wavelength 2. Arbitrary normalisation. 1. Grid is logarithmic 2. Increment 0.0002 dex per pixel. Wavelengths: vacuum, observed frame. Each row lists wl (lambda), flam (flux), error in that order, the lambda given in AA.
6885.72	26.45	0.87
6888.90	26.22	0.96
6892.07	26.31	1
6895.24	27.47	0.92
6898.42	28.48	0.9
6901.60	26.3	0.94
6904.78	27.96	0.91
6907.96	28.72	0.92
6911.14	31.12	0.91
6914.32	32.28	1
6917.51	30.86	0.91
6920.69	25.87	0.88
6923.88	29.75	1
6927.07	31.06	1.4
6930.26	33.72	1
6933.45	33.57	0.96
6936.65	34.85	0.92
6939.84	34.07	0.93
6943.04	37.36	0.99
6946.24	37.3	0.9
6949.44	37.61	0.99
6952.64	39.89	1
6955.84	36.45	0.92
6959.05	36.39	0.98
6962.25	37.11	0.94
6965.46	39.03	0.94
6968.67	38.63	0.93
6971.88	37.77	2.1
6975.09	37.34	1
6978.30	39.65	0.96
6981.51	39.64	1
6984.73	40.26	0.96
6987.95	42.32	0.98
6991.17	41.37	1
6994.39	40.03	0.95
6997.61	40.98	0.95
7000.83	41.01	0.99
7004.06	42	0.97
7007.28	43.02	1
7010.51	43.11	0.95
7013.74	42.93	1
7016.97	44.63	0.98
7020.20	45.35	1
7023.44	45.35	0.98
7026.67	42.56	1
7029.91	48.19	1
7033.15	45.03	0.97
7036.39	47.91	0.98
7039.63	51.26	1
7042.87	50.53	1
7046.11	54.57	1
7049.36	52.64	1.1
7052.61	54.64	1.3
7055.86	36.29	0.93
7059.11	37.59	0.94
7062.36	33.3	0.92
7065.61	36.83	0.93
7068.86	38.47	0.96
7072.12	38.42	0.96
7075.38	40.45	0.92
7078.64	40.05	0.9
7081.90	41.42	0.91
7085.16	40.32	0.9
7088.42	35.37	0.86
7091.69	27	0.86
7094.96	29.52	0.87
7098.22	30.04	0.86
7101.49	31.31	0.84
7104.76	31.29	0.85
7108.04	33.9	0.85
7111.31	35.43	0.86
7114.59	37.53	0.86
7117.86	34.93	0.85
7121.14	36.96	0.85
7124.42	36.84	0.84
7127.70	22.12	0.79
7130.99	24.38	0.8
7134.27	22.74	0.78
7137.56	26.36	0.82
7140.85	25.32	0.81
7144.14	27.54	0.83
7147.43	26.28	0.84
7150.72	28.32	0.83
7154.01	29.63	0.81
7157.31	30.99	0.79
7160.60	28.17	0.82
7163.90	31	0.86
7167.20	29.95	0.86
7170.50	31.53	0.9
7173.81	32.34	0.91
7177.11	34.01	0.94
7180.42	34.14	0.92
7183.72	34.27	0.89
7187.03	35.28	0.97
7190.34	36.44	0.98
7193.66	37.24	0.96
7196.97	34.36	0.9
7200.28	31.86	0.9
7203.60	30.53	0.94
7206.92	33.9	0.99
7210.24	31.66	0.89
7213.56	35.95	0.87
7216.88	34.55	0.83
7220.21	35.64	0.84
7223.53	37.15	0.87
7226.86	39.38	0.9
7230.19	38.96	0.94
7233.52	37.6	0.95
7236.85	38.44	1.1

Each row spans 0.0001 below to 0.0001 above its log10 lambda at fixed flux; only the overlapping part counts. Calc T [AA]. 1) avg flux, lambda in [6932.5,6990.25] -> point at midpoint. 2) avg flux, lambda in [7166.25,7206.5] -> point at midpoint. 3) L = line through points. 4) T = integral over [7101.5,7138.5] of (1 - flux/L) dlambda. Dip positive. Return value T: 3.84 AA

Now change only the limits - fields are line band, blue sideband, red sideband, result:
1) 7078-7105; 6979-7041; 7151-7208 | 3.0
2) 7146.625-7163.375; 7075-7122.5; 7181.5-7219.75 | 2.7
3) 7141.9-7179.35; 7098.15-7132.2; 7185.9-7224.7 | 3.9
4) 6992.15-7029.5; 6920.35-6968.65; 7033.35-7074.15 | -2.0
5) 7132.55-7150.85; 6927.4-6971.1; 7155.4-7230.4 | 4.5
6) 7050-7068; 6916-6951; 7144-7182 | -4.9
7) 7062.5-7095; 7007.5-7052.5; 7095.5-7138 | 1.1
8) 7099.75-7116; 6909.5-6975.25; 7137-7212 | -0.7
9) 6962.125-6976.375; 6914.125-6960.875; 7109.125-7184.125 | -1.9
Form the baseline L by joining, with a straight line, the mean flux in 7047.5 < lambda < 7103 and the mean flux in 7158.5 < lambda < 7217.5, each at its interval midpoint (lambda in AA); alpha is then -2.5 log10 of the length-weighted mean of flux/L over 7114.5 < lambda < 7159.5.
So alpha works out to 0.22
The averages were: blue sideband 37.9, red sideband 33.1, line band 29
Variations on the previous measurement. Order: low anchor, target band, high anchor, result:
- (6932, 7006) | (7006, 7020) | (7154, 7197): -0.17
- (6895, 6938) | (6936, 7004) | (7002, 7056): -0.02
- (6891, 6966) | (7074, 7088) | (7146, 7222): -0.23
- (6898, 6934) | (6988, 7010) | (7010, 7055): 0.03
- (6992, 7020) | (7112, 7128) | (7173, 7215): 0.08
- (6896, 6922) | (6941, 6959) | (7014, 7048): -0.07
